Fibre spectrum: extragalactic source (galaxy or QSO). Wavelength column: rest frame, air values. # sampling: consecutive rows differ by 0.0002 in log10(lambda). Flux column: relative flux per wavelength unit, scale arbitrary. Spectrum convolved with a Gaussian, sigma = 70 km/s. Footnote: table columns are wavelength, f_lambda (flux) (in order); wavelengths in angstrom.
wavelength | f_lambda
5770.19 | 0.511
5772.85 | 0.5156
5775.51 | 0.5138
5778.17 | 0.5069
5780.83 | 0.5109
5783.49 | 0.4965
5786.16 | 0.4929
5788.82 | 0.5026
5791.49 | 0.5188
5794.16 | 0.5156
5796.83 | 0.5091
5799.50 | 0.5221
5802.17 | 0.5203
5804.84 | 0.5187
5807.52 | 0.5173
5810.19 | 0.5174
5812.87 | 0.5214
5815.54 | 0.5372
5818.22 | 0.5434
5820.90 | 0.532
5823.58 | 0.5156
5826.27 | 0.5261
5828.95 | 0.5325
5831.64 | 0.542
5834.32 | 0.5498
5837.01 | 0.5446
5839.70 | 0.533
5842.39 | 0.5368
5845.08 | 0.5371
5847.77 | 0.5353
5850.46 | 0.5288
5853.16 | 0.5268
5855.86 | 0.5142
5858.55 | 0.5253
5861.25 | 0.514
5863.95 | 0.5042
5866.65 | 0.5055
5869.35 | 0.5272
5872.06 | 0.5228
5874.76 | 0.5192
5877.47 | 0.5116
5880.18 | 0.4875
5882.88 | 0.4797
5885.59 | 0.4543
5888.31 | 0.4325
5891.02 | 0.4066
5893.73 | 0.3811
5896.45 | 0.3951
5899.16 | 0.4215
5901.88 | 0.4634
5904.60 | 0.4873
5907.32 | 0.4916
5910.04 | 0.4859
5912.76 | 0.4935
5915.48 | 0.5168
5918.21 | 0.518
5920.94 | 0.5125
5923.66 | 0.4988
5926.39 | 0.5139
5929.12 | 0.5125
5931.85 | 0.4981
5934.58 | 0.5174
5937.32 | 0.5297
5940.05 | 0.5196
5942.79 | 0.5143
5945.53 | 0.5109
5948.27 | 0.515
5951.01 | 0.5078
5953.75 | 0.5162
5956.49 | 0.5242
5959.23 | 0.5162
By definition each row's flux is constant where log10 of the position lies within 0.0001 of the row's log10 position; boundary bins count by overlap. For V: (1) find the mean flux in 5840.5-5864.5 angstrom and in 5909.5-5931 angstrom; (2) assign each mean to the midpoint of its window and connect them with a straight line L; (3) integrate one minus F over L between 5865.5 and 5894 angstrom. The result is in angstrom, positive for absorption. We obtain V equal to 2.19 angstrom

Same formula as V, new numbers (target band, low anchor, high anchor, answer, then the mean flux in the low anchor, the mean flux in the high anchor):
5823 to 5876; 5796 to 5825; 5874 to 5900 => -4.66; 0.523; 0.448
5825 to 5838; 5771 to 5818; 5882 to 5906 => -1.45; 0.515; 0.435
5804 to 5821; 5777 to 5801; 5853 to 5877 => -0.52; 0.508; 0.517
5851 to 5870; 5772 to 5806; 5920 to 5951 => -0.19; 0.511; 0.513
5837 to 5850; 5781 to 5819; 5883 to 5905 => -1.63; 0.516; 0.43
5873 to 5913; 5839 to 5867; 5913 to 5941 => 4.45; 0.524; 0.513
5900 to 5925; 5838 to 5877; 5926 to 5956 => 1.09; 0.523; 0.514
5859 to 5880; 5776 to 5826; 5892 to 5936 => -0.79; 0.517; 0.481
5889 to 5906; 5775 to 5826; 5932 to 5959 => 2.97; 0.517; 0.516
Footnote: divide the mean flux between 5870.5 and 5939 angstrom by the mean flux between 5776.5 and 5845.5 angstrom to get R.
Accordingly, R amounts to 0.9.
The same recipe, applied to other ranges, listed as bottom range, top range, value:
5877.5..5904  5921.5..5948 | 1.16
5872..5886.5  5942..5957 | 1.04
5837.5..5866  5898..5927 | 0.93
